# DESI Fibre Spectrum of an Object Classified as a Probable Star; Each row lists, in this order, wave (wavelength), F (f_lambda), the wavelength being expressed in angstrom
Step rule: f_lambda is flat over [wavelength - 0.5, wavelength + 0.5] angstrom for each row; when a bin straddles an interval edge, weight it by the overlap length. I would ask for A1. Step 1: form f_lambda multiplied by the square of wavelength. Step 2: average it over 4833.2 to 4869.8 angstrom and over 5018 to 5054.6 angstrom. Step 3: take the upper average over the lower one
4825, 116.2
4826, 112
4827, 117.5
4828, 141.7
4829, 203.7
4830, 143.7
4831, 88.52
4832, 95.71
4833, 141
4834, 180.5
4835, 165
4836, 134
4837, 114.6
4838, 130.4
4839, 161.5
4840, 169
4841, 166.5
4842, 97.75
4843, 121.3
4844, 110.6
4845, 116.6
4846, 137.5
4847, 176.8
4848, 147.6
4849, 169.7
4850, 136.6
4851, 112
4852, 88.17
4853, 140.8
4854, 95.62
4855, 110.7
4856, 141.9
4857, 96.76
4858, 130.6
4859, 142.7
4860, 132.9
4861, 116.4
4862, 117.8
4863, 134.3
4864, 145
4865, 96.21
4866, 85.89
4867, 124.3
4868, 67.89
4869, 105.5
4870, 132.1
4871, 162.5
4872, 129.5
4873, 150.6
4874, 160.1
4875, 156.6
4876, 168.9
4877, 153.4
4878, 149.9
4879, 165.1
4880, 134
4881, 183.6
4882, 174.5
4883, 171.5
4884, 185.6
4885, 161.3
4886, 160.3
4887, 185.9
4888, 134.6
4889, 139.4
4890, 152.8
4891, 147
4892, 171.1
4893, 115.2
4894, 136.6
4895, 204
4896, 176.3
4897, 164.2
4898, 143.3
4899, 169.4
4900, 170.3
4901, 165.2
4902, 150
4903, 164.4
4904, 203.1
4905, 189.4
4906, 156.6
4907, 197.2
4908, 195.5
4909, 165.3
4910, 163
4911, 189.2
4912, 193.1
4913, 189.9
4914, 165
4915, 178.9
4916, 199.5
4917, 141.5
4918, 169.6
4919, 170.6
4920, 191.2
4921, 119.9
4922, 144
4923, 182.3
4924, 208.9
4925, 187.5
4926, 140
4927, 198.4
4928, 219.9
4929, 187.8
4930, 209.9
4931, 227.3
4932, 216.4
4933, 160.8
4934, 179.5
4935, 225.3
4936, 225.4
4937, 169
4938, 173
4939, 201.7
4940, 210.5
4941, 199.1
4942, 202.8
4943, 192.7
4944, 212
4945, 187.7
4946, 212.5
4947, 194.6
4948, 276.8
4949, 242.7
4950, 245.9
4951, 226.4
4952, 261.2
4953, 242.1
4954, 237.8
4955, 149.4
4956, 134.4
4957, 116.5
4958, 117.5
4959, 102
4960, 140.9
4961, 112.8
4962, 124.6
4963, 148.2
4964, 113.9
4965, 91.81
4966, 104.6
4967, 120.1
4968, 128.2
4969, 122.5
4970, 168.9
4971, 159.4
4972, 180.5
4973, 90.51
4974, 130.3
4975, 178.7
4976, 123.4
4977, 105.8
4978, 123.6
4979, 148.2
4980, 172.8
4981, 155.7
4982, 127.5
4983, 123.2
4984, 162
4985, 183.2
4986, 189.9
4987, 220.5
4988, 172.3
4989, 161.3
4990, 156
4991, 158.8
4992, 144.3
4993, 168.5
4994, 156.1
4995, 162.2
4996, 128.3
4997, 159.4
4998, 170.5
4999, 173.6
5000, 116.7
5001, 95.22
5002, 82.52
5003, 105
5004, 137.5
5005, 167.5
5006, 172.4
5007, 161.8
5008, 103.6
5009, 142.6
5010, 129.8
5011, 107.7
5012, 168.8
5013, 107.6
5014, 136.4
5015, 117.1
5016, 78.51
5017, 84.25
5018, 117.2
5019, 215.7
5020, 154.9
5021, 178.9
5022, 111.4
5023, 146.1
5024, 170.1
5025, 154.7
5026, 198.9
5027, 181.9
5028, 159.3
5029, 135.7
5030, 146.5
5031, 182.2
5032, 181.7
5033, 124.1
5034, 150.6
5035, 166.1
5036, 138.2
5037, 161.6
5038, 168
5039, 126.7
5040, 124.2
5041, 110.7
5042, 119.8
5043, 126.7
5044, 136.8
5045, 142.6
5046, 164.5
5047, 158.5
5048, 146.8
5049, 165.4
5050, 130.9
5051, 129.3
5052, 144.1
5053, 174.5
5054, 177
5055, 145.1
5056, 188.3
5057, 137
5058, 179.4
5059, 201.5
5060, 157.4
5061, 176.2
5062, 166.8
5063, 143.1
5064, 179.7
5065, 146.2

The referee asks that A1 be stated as 1.3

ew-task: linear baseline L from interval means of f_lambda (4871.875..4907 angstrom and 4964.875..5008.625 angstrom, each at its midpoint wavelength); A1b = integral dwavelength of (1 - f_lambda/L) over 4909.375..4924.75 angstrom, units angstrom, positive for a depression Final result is -1.6 angstrom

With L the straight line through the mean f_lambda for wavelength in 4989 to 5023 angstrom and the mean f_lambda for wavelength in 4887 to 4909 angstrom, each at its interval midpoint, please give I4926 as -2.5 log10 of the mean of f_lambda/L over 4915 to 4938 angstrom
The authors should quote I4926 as -0.17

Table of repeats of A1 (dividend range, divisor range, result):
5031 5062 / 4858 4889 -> 1.15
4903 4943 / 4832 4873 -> 1.48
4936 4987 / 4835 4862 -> 1.32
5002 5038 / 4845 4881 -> 1.17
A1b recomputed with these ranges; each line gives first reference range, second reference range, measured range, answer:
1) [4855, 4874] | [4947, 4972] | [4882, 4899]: -3.26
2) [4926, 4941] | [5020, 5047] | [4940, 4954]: -2.28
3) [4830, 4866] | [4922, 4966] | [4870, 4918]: -2.78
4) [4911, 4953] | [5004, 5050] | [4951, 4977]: 5.04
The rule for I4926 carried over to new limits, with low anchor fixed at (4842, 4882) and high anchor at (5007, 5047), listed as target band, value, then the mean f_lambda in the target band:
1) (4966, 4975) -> 0.012 mag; 138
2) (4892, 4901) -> -0.194 mag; 161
